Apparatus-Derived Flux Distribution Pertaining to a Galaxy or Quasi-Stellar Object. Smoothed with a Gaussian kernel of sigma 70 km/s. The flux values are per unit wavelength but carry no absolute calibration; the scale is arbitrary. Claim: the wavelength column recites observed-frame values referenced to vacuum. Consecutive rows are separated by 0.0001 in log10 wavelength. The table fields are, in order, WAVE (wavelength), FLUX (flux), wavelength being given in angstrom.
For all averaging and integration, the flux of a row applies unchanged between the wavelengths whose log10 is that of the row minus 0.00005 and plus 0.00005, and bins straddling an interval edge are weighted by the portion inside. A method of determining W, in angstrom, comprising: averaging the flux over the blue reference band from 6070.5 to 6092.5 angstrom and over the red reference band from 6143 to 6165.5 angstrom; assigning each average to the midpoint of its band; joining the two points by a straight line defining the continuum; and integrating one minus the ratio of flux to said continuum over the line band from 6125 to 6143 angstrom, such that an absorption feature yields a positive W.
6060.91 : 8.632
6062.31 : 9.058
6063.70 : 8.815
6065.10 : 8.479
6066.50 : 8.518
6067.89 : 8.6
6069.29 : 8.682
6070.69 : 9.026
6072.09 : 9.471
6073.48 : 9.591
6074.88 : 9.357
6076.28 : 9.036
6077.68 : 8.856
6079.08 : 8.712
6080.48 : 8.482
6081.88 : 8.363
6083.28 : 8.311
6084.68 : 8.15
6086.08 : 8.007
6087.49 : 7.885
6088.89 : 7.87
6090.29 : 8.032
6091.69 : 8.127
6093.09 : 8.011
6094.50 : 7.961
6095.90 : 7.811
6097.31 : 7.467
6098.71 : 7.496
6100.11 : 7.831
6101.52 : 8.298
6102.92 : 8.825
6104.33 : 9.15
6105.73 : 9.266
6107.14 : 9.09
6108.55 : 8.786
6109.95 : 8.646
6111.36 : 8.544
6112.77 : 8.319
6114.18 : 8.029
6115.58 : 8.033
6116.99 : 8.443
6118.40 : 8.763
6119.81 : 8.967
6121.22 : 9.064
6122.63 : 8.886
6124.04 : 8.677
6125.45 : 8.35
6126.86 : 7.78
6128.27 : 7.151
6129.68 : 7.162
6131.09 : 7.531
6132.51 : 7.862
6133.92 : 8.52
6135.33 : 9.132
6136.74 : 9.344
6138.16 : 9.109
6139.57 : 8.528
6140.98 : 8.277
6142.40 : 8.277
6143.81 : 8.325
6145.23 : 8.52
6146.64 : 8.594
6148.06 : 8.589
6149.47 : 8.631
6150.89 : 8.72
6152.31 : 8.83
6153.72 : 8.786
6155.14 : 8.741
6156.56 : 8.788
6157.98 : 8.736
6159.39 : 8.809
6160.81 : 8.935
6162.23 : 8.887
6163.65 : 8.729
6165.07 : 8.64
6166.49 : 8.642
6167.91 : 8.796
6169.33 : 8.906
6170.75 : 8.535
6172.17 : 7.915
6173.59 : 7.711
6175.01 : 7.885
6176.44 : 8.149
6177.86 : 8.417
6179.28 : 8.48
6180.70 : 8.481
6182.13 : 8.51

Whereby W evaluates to 0.9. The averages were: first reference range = 8.57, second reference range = 8.7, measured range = 8.23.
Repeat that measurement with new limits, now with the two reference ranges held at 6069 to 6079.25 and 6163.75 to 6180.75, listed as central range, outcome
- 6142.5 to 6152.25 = 0.0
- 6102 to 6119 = 0.4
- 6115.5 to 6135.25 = 1.1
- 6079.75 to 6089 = 0.9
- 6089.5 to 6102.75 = 1.5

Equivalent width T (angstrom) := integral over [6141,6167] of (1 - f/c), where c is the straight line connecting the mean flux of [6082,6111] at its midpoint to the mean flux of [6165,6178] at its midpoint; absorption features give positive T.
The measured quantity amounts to -1.1 angstrom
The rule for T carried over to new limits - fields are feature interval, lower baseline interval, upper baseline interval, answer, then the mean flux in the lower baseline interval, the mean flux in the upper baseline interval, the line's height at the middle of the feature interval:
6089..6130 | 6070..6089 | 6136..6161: 1.7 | 8.67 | 8.69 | 8.68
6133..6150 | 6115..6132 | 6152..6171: -0.3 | 8.23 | 8.77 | 8.49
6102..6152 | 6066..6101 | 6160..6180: -0.5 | 8.38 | 8.48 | 8.43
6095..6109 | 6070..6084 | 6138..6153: 0.6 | 8.92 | 8.56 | 8.79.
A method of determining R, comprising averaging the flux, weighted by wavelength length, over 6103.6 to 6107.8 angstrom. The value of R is 9.16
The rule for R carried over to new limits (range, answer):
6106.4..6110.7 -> 8.83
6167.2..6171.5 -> 8.74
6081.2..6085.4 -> 8.28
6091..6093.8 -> 8.06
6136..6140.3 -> 9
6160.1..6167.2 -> 8.76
